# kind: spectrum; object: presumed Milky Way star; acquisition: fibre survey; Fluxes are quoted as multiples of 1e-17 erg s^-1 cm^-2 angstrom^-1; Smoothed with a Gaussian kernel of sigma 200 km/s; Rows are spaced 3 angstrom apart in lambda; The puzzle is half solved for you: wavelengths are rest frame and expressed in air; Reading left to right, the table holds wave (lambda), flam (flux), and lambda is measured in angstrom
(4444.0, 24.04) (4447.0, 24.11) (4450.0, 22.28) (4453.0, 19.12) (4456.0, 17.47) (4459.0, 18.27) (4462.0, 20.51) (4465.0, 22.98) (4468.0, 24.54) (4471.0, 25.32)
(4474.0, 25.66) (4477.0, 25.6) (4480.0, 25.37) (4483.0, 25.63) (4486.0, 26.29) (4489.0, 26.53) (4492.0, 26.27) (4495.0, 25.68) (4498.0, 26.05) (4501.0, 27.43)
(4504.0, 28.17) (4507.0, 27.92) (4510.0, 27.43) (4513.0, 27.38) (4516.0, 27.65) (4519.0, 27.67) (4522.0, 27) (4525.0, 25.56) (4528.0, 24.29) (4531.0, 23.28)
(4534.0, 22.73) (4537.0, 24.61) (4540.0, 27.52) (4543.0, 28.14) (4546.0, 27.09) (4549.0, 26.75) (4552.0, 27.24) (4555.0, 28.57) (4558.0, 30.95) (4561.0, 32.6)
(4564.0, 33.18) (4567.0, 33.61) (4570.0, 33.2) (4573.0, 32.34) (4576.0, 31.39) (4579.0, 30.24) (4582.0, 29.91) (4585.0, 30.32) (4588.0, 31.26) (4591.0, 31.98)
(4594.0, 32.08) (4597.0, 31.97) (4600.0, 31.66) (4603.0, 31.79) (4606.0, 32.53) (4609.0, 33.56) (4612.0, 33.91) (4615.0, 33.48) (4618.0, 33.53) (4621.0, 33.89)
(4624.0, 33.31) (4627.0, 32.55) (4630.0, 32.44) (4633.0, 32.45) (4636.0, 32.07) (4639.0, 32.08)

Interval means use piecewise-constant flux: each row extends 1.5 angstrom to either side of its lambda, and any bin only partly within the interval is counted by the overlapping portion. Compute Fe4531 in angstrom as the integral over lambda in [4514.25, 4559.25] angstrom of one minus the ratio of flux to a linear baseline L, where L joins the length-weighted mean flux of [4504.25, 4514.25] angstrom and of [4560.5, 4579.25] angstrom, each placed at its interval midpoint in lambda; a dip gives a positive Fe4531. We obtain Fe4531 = 4.92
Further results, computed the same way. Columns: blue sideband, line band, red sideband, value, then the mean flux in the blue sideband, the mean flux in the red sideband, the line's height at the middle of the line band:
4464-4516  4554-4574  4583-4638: -1.4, 26.2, 32.5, 30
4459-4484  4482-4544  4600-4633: 0.5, 24.1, 33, 26.6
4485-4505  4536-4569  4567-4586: 0.9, 26.6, 31.4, 30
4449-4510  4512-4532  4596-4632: 0.7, 24.4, 32.9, 27.1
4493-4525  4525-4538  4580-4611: 2.0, 27.1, 31.7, 28.3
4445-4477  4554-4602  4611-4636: -2.5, 22.2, 33.1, 30.1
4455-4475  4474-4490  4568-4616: -1.6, 22.1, 32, 23.5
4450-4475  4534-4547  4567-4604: 0.8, 21.7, 31.6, 28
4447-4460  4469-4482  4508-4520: -1.6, 19.9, 27.5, 22.7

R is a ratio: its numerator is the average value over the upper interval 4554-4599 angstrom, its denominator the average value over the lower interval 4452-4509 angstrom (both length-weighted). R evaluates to 1.29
